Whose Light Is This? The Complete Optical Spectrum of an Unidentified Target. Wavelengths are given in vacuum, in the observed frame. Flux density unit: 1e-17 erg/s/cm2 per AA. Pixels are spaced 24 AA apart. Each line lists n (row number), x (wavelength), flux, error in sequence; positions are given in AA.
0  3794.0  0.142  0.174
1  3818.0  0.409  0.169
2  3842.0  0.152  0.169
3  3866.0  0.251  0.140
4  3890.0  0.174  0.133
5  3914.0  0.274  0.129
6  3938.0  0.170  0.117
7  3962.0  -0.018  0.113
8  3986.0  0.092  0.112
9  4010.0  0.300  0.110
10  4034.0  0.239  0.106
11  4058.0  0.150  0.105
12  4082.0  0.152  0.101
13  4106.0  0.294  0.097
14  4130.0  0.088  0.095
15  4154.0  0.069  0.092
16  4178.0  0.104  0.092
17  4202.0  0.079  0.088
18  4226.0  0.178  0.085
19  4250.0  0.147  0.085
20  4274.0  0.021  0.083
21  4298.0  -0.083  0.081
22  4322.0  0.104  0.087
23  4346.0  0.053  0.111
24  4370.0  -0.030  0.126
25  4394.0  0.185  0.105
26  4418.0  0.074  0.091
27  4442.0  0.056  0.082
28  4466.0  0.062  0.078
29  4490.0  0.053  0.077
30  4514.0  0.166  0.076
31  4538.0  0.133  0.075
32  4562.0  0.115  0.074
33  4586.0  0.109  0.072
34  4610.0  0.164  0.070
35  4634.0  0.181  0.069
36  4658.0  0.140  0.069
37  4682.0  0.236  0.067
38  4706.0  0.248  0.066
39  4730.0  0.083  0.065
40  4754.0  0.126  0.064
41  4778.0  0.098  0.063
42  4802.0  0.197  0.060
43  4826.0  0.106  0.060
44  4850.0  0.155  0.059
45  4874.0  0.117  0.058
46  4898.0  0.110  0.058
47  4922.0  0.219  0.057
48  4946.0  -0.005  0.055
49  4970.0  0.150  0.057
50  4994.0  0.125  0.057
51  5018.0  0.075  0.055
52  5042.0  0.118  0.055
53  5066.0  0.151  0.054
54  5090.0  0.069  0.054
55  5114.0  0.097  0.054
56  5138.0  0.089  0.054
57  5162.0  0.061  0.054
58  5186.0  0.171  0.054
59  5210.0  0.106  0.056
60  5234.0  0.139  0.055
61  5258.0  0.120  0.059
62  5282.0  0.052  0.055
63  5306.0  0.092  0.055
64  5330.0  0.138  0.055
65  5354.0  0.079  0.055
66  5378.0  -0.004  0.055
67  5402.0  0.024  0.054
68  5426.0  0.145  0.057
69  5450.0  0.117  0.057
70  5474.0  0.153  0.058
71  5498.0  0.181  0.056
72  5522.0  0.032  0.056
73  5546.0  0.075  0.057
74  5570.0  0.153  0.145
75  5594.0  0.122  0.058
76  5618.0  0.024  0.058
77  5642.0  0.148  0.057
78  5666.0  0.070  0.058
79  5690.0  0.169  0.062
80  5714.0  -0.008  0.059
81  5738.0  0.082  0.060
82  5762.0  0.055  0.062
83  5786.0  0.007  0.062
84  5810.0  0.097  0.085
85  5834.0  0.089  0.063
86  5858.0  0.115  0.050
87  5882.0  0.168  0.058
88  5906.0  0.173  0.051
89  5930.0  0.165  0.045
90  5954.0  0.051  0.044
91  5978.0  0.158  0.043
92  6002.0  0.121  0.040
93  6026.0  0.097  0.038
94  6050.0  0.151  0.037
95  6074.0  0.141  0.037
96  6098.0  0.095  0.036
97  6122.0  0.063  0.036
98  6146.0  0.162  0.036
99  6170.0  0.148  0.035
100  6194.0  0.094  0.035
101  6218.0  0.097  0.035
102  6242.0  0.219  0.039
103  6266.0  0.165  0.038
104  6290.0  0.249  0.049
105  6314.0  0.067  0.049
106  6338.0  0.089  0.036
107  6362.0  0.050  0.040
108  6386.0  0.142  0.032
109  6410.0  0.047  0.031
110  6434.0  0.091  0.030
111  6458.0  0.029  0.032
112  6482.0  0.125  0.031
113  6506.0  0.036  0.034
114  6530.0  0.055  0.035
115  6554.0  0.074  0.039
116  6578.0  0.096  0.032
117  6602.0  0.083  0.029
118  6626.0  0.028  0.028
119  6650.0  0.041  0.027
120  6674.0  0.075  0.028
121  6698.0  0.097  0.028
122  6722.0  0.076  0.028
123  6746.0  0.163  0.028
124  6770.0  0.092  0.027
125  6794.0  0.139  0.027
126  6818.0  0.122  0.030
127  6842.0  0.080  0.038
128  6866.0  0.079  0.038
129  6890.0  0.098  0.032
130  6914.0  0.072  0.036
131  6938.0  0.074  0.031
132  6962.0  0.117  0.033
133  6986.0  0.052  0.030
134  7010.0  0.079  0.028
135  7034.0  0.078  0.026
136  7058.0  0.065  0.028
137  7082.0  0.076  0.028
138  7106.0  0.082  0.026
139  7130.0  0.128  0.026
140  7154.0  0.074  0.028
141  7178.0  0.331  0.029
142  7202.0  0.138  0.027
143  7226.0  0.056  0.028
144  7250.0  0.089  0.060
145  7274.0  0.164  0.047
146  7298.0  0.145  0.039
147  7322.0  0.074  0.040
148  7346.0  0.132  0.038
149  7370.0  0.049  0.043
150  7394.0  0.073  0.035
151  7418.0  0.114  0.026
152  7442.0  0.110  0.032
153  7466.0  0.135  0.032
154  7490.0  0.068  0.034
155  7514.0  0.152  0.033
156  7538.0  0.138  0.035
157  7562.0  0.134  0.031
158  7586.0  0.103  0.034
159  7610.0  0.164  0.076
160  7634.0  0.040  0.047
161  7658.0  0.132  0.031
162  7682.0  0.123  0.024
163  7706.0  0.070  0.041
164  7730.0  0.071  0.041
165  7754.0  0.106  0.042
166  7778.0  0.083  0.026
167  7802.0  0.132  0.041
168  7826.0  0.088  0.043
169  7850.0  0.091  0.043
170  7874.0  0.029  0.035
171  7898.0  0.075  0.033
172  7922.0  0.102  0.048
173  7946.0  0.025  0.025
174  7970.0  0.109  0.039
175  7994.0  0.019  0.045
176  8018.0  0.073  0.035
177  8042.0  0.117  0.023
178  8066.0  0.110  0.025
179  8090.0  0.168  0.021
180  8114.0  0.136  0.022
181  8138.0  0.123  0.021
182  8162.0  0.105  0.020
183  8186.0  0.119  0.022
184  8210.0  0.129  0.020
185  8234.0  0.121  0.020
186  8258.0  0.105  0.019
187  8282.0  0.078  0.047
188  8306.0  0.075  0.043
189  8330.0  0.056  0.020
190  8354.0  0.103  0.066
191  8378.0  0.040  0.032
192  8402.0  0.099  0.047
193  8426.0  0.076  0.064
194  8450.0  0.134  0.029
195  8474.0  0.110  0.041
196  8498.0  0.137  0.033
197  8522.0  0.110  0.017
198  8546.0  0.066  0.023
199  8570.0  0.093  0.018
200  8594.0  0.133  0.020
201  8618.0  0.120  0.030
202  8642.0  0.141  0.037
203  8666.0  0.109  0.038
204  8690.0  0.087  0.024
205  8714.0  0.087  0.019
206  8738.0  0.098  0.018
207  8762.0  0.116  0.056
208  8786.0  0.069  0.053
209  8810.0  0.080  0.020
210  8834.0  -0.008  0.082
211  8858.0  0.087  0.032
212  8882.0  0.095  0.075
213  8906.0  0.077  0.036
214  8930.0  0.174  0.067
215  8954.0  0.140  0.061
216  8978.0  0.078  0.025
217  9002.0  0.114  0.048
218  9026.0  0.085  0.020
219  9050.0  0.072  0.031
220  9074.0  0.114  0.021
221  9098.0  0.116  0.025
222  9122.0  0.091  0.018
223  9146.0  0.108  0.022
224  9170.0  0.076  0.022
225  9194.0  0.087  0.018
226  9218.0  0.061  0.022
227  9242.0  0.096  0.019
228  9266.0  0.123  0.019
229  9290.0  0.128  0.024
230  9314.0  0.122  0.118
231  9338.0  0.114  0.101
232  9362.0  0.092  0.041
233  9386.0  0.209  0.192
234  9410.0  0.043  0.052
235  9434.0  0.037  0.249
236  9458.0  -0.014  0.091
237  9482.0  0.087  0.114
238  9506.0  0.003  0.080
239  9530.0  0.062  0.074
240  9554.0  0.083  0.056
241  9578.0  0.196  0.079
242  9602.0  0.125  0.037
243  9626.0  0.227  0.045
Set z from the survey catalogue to 0.92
